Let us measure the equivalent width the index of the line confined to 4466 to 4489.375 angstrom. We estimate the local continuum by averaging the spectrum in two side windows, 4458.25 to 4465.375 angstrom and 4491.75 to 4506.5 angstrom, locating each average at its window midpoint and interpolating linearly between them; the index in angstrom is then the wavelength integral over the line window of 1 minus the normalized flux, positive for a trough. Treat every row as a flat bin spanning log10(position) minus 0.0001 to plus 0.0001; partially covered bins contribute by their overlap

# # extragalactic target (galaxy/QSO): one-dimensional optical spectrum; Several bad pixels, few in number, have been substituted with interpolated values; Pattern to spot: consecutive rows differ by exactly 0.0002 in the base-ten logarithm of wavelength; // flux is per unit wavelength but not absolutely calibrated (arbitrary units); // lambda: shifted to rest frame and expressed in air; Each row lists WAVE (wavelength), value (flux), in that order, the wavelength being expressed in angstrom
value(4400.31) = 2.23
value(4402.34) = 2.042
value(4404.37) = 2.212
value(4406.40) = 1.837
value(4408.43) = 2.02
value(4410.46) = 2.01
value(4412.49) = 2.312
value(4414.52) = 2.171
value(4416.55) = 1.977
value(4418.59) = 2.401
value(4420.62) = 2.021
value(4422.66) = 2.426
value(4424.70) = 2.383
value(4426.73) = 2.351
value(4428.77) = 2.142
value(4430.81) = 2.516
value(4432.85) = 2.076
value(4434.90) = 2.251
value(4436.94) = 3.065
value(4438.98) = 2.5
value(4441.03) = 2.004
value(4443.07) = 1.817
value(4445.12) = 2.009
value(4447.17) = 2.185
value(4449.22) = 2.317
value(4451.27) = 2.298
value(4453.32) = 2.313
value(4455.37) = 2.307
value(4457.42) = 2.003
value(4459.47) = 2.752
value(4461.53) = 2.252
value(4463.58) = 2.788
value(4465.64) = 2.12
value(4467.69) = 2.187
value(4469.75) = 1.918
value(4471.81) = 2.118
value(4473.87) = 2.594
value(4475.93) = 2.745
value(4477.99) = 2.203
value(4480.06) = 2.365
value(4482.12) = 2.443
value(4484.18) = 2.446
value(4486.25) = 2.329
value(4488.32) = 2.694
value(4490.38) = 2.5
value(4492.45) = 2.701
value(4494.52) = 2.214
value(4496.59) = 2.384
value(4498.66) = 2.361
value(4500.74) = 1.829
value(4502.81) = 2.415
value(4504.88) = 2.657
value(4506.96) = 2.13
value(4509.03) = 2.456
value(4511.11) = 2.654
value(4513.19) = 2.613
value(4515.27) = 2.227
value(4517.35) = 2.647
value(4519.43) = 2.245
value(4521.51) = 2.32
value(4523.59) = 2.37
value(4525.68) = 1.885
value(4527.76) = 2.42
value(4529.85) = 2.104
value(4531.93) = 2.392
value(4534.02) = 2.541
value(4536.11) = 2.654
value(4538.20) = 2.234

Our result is 0.9 angstrom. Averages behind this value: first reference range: 2.53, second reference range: 2.35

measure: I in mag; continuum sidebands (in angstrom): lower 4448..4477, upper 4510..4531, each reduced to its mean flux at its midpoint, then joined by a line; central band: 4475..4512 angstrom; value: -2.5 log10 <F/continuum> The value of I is -0.03 mag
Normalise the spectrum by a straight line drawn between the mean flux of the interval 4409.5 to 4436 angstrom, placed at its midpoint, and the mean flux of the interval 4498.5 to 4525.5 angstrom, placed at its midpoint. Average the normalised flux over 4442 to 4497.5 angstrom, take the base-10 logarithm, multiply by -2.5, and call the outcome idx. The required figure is -0.01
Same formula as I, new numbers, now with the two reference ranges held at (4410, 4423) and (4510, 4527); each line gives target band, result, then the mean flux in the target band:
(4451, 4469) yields -0.03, 2.33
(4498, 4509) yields 0.02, 2.29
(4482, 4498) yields -0.07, 2.46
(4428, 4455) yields -0.02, 2.27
